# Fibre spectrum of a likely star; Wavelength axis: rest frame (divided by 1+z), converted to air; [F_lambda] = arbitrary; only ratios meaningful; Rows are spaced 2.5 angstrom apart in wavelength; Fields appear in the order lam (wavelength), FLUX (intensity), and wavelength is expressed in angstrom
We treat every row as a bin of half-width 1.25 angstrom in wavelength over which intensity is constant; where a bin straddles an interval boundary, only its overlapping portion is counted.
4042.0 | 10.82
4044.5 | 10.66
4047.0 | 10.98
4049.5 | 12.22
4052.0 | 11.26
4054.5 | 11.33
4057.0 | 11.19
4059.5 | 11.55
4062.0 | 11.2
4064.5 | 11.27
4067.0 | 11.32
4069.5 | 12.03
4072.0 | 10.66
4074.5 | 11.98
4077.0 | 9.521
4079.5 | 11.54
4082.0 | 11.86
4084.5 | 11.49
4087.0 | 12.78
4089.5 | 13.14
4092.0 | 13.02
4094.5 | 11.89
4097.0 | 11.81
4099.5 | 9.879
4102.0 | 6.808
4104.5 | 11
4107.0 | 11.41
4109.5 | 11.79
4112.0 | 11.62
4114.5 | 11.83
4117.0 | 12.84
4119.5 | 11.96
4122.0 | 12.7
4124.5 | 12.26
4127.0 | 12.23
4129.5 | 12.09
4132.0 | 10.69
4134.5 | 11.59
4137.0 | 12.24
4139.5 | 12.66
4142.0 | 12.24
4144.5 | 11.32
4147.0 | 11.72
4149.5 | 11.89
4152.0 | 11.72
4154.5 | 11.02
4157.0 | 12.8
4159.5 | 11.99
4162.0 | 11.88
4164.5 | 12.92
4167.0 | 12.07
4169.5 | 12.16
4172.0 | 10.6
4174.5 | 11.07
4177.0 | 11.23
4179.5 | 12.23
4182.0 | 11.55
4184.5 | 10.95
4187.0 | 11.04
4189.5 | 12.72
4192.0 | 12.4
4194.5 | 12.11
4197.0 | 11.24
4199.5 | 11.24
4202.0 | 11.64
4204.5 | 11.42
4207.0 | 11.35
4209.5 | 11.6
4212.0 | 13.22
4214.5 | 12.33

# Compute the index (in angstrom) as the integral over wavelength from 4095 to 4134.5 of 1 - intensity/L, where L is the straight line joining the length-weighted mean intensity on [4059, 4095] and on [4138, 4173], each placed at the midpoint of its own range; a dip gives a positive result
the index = 1.33 angstrom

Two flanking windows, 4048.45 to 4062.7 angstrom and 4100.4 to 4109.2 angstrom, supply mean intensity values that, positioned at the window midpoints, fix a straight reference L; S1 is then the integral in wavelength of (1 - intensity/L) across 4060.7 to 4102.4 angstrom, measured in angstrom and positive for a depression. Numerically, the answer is -2.9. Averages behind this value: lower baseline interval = 11.5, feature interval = 11.4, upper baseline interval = 9.97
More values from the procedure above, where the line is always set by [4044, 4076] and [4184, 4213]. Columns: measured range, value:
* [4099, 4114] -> 1.3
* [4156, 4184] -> -0.4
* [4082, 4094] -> -1.1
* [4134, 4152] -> -0.6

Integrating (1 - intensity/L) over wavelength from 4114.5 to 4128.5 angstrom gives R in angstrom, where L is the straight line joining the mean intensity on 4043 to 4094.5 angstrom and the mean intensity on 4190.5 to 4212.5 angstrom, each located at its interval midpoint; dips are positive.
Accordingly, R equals -0.85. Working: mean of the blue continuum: 11.6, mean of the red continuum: 11.8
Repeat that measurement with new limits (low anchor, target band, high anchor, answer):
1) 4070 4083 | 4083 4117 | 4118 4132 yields 0.4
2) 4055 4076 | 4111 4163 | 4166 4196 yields -1.8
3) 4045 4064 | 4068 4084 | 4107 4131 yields 0.4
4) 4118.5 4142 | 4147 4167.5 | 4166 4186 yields -0.5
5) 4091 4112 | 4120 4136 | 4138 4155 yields -0.6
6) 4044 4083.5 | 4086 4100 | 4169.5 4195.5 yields -1.0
